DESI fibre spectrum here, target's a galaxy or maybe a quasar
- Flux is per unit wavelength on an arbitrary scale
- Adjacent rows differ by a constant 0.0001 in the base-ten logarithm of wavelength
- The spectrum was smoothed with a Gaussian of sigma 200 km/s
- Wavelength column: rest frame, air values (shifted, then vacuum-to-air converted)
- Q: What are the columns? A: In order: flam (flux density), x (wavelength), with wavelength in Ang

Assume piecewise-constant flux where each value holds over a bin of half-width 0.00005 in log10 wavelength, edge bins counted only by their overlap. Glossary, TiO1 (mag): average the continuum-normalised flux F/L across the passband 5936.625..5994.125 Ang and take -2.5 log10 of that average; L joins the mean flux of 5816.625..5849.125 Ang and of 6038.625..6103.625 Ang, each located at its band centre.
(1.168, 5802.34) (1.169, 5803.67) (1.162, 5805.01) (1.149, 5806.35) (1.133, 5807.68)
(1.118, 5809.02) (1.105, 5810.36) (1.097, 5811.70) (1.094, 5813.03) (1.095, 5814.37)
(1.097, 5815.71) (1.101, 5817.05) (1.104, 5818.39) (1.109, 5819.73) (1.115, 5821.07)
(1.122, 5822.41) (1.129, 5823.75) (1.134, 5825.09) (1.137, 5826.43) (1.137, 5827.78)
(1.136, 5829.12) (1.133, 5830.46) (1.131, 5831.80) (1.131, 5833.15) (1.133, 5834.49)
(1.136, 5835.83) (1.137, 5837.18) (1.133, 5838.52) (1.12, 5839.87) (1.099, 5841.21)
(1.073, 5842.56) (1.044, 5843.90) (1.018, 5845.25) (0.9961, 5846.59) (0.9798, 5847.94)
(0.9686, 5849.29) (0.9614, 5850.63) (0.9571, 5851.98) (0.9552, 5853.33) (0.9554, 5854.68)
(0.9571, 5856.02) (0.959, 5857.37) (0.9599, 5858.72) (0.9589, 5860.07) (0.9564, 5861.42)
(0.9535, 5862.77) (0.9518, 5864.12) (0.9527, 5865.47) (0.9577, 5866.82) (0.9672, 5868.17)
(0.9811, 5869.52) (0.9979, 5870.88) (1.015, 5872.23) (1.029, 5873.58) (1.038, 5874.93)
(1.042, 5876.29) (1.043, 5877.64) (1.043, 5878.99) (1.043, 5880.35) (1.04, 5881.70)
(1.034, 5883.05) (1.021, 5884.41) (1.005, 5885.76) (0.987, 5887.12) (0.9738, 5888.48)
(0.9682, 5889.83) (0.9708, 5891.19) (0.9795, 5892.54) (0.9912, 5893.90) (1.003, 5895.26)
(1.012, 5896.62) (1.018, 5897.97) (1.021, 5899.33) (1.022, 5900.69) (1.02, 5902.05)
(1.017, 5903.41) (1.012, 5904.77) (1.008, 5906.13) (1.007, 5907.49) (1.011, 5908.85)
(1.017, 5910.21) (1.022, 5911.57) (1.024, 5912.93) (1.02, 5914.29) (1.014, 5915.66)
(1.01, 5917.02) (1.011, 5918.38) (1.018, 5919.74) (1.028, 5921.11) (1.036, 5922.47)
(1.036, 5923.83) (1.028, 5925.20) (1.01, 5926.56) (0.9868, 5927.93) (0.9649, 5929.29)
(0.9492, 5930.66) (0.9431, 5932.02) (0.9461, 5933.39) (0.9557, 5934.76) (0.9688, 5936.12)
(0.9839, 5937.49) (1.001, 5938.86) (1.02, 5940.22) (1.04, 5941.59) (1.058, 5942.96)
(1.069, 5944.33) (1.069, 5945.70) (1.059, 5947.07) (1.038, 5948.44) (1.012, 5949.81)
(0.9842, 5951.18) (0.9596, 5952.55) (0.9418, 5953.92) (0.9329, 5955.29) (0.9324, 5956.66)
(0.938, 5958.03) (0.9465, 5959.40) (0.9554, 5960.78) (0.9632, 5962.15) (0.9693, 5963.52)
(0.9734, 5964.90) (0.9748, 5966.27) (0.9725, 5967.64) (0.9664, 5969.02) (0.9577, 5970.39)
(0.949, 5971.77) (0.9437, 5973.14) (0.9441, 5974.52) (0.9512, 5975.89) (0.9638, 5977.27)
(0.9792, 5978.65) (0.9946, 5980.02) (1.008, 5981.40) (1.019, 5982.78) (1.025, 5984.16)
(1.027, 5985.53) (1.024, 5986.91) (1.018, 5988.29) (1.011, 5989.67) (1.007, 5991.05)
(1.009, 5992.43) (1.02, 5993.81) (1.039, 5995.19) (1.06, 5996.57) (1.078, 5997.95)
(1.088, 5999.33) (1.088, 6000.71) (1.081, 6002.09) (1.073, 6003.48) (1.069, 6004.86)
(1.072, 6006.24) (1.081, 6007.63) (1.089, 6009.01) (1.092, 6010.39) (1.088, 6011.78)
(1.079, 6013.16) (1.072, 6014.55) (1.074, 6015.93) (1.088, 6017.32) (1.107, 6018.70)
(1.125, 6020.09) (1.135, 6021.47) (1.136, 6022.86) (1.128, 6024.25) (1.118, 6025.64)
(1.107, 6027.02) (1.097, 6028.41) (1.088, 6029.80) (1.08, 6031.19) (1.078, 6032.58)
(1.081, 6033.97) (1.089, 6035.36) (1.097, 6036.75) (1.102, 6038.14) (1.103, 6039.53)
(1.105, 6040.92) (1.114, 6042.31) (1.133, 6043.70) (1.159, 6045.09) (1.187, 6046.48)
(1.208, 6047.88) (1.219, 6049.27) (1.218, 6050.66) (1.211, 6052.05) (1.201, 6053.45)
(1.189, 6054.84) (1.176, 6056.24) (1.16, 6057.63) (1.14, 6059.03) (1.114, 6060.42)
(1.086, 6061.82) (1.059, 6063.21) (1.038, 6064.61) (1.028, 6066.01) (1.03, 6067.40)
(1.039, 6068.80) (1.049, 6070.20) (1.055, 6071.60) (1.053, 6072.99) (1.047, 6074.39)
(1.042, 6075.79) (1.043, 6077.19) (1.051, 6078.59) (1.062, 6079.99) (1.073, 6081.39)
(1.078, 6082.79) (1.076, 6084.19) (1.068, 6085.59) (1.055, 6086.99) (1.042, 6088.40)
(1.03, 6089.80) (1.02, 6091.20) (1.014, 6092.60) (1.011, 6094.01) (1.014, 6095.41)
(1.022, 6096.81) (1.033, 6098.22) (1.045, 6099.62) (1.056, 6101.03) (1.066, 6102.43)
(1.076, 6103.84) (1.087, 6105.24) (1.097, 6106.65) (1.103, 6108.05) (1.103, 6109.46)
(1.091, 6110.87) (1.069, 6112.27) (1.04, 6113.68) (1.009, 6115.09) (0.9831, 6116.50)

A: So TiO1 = 0.108 mag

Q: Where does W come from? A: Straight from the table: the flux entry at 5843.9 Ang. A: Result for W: 1.044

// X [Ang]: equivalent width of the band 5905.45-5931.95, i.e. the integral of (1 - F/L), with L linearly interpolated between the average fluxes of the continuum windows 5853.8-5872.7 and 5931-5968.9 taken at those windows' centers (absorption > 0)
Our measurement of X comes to -0.8 Ang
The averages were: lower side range 0.965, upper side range 0.985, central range 1.01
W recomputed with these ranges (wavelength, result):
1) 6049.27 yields 1.219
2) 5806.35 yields 1.149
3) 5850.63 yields 0.9614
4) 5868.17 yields 0.9672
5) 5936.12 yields 0.9688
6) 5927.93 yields 0.9868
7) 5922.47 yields 1.036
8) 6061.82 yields 1.086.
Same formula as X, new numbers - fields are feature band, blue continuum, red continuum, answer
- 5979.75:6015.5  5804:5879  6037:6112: 0.87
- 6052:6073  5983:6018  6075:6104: -1.01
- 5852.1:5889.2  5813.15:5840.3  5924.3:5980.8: 2.81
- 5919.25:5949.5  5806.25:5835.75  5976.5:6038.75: 2.16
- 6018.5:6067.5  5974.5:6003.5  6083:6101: -4.46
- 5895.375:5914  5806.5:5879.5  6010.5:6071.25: 0.97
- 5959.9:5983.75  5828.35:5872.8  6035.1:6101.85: 2.01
